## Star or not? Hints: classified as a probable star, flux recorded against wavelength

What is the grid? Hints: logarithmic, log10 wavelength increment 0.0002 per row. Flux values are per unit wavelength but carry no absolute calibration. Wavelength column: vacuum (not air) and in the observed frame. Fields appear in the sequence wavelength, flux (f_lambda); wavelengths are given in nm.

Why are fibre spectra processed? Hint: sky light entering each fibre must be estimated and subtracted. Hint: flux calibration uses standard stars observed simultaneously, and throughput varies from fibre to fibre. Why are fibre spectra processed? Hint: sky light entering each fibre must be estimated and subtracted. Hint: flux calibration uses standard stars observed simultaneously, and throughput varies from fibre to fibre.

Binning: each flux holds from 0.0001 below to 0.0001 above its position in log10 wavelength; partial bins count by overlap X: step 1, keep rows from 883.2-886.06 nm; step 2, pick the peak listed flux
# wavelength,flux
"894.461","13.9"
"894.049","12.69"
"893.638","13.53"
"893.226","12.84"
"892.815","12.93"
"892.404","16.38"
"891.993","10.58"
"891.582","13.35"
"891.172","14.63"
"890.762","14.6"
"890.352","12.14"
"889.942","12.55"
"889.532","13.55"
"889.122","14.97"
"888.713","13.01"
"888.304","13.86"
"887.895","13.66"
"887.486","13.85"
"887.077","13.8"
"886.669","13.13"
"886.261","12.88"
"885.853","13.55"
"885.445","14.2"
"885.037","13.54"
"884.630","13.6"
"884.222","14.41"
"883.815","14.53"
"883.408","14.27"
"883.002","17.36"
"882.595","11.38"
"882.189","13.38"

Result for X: 14.53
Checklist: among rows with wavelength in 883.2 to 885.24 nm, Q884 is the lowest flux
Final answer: 13.54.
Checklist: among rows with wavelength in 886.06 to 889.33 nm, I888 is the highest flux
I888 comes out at 14.97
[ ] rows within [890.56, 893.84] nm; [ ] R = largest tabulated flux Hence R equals 16.38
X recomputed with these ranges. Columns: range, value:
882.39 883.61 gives 17.36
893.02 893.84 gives 13.53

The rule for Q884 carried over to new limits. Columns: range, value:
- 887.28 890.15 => 12.55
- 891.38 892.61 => 10.58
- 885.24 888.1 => 12.88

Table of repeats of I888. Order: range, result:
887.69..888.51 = 13.86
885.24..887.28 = 14.2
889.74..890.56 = 12.55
